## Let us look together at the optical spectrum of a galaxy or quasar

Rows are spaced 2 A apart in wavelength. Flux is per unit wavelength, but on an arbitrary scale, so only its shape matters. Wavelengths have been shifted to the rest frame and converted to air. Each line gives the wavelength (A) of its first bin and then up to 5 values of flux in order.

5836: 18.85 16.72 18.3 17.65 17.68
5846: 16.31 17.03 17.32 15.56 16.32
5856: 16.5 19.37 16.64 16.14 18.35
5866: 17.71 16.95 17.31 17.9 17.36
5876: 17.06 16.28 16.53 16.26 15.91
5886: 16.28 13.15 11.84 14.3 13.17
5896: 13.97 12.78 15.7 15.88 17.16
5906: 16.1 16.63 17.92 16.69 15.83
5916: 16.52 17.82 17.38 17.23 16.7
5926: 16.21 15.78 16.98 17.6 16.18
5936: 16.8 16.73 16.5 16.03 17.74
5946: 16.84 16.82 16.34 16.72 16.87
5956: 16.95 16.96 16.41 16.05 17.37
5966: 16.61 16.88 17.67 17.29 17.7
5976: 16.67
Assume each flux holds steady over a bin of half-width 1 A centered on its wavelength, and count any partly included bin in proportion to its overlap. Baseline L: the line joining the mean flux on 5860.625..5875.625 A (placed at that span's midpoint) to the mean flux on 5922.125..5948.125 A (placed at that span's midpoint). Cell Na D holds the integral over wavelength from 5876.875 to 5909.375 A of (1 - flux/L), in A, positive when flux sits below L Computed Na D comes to 3.7 A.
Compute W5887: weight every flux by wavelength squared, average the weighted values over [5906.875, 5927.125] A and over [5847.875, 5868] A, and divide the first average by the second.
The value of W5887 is 1.01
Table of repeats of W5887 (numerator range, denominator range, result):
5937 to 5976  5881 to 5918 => 1.12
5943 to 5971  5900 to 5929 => 1.03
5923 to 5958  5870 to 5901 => 1.11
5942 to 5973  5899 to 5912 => 1.04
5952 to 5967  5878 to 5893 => 1.15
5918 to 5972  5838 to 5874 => 1.01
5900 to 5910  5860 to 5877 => 0.97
